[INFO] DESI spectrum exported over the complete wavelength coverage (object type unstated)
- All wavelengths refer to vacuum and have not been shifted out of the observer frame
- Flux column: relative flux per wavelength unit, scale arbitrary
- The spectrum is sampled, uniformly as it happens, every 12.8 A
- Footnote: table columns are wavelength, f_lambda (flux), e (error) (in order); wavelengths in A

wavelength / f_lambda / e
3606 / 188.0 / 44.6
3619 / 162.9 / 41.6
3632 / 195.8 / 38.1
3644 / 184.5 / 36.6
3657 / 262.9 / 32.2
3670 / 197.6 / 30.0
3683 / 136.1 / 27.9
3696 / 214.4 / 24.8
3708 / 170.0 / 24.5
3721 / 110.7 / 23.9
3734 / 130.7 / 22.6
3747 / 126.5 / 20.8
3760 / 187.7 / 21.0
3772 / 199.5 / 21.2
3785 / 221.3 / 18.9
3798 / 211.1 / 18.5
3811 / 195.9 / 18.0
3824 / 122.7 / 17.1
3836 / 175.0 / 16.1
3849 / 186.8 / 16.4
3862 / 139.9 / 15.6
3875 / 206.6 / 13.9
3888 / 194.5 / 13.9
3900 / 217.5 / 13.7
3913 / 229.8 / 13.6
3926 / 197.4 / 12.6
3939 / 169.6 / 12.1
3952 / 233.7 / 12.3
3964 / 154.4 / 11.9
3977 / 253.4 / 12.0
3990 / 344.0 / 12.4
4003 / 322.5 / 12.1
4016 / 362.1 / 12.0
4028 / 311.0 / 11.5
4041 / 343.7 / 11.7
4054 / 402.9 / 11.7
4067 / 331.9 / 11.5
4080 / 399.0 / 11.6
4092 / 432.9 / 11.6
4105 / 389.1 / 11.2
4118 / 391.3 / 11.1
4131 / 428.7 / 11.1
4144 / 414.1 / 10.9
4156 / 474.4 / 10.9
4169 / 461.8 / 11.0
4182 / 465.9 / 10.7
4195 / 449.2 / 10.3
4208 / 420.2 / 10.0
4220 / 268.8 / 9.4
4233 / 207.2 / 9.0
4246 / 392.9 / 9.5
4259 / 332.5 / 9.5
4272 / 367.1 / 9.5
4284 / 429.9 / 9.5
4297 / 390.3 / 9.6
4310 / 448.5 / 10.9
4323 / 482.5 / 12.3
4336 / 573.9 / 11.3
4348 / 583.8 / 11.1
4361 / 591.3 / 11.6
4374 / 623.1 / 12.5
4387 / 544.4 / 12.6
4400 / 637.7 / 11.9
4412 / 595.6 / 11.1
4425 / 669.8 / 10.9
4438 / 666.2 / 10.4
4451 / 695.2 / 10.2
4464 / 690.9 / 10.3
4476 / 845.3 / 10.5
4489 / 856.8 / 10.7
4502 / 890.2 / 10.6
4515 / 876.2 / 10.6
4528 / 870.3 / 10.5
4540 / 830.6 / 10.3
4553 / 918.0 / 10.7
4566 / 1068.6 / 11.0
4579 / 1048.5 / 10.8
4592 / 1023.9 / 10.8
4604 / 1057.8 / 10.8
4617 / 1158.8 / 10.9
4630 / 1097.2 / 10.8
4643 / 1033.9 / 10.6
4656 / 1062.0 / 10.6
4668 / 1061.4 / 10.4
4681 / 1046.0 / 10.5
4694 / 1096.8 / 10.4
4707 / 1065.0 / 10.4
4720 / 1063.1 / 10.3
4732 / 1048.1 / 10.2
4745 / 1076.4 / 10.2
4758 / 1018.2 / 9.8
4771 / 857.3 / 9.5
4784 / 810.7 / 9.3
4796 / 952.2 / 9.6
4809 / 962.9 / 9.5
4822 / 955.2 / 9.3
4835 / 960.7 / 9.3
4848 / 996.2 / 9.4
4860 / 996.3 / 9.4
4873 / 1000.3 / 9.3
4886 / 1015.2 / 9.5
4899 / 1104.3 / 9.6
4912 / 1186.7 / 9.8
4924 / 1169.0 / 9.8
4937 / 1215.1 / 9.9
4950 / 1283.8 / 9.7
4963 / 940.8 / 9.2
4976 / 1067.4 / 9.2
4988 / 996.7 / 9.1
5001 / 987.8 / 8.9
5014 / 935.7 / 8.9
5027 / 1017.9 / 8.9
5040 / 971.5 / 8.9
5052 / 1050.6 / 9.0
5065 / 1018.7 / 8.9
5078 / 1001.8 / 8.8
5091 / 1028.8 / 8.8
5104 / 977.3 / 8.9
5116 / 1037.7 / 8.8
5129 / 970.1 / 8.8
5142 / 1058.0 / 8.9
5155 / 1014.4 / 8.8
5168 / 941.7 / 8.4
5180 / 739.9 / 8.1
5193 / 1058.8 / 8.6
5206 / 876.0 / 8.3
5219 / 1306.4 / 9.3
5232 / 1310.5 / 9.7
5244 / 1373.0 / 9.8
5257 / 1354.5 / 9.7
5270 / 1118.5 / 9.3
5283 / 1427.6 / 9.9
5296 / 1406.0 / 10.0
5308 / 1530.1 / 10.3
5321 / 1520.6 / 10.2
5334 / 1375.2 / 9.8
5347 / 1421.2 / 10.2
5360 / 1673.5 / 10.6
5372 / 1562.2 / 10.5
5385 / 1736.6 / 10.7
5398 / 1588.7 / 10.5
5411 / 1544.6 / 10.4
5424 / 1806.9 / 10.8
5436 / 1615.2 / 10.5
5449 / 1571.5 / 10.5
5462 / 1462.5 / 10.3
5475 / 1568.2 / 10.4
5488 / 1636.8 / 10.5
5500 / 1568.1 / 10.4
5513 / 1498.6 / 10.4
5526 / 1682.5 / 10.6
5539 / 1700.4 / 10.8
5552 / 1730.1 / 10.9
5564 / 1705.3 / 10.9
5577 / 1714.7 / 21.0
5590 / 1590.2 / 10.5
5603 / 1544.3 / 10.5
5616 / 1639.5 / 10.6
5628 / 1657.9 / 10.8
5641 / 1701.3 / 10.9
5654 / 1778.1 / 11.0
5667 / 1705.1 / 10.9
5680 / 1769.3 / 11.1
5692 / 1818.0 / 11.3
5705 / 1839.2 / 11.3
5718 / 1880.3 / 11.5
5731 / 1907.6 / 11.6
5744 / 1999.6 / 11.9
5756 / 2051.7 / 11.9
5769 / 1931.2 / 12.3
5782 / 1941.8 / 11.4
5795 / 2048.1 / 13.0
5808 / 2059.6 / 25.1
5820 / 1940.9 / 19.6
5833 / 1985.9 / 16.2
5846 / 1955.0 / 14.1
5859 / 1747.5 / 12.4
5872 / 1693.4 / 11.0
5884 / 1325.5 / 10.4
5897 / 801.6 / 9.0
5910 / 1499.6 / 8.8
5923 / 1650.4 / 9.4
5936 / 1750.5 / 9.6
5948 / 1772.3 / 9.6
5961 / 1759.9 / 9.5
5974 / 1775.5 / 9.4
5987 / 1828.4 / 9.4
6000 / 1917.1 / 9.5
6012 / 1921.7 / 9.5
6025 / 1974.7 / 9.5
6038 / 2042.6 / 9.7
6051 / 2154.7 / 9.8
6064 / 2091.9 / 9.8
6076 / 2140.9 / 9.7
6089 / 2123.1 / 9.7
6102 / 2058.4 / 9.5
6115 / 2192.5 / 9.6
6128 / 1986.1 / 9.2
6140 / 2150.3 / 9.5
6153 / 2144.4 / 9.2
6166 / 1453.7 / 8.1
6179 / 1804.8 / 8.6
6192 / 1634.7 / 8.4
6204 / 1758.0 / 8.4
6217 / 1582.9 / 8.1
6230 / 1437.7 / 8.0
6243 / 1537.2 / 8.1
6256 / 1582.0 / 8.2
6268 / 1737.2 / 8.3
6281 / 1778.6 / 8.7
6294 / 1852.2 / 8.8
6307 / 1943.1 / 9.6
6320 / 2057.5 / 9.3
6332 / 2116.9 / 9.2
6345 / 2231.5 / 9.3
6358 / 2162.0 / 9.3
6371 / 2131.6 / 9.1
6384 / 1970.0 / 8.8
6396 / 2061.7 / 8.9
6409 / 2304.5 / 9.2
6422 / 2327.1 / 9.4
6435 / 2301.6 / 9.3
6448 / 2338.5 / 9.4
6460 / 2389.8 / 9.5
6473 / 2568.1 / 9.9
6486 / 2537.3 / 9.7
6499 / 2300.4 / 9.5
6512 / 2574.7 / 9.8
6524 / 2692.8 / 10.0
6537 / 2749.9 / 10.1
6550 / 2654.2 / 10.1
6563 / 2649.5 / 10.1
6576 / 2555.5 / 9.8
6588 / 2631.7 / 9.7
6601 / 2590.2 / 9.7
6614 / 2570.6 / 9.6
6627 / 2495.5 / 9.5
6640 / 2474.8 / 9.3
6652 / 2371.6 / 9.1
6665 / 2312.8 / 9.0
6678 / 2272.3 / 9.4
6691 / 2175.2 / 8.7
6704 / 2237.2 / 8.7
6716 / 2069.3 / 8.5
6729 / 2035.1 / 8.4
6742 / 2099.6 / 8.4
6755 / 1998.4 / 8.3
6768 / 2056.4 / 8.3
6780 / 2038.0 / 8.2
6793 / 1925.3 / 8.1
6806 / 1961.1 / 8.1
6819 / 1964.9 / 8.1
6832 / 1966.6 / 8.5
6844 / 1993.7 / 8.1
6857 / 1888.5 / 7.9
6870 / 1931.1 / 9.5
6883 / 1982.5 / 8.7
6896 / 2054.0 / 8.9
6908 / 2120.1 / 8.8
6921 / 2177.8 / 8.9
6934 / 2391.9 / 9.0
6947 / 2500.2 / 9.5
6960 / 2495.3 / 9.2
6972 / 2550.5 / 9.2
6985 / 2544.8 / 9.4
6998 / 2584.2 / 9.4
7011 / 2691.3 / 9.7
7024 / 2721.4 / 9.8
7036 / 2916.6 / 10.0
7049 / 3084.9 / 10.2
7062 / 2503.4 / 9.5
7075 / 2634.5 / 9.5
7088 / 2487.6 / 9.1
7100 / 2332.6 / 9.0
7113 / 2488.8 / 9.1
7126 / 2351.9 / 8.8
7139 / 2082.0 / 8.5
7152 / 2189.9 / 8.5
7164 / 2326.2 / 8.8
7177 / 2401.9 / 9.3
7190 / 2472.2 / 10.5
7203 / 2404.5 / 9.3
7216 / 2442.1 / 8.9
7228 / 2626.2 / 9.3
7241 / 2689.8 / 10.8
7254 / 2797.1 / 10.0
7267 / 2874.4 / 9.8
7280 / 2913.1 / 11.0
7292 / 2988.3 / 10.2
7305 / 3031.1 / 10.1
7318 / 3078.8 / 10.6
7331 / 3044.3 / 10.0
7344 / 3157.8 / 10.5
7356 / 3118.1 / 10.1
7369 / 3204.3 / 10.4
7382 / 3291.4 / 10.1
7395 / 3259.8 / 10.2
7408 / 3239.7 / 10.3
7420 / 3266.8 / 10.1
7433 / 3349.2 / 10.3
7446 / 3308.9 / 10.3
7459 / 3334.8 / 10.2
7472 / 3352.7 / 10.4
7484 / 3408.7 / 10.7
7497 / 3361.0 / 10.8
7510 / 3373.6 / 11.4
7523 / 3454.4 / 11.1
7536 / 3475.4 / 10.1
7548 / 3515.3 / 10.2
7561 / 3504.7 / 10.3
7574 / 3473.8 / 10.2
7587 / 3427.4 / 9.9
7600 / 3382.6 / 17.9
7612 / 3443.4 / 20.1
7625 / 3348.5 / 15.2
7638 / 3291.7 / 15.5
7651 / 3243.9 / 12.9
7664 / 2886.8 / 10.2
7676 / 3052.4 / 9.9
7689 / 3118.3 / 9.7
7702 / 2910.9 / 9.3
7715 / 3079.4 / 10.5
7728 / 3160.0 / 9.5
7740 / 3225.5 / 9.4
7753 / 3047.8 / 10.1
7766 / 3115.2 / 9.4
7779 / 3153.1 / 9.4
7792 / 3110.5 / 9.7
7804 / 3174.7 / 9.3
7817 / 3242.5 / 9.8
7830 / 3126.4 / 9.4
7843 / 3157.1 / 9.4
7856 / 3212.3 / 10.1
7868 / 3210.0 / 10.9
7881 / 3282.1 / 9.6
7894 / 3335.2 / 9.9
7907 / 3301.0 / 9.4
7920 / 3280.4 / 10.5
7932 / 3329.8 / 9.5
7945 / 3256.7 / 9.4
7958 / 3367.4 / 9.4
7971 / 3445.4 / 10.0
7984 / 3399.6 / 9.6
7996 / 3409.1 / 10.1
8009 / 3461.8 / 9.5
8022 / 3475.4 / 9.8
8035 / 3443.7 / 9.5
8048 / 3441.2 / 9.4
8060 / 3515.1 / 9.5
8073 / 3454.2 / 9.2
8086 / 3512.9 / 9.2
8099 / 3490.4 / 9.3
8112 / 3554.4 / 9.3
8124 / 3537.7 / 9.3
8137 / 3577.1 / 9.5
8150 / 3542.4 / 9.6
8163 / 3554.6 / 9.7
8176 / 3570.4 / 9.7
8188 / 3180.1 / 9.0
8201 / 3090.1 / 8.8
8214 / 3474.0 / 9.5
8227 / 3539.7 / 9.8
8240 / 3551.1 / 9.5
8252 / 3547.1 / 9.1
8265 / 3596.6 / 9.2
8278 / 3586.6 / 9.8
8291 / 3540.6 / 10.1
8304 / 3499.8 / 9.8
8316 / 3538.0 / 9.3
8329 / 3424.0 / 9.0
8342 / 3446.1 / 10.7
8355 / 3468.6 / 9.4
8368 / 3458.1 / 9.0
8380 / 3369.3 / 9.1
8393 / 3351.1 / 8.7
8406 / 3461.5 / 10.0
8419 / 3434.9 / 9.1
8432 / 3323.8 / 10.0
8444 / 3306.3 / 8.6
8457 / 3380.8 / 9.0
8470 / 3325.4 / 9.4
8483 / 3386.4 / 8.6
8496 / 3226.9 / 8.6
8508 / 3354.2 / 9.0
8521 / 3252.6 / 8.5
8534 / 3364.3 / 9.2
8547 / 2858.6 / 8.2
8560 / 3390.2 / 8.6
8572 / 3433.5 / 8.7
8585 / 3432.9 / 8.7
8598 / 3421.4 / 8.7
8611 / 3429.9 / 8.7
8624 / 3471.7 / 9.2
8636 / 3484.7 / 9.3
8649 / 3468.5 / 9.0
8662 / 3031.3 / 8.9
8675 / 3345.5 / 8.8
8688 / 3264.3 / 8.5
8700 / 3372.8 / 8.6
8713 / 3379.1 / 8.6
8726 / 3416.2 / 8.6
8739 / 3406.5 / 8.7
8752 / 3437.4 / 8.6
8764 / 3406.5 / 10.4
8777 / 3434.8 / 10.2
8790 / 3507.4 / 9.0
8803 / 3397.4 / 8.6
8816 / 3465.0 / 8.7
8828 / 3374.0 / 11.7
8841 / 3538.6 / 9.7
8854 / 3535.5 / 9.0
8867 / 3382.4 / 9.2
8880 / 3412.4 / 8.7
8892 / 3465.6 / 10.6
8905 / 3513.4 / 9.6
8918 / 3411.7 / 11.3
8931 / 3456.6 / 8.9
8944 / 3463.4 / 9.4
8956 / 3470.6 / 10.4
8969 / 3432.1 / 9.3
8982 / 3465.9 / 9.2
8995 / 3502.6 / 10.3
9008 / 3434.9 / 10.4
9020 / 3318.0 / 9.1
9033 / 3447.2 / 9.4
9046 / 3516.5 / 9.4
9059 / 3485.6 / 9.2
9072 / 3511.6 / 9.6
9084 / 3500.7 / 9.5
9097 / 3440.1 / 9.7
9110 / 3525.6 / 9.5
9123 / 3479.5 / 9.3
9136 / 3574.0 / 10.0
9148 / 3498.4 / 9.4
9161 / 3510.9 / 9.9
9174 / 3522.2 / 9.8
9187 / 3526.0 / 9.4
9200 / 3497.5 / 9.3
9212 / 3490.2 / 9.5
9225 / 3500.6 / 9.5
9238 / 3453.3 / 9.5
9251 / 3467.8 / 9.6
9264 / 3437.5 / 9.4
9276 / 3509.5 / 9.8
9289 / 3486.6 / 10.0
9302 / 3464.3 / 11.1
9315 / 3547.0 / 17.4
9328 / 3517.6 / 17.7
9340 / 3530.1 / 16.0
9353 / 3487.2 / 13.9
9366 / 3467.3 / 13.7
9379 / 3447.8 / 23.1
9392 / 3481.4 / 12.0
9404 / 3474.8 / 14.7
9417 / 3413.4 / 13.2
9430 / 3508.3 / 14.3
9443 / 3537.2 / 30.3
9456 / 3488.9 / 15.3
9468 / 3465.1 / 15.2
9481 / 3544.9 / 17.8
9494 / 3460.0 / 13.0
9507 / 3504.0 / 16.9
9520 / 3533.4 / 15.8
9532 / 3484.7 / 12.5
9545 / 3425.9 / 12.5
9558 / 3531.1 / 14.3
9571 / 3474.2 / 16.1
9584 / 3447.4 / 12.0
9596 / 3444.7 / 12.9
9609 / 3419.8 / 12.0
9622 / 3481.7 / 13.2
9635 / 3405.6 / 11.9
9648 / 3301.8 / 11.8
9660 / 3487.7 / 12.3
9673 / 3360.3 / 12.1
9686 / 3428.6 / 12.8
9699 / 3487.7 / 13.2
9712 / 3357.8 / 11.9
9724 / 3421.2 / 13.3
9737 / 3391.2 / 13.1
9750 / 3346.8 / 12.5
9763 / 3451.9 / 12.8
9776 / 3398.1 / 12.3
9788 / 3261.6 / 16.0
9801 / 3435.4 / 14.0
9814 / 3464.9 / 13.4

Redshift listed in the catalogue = 0.00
